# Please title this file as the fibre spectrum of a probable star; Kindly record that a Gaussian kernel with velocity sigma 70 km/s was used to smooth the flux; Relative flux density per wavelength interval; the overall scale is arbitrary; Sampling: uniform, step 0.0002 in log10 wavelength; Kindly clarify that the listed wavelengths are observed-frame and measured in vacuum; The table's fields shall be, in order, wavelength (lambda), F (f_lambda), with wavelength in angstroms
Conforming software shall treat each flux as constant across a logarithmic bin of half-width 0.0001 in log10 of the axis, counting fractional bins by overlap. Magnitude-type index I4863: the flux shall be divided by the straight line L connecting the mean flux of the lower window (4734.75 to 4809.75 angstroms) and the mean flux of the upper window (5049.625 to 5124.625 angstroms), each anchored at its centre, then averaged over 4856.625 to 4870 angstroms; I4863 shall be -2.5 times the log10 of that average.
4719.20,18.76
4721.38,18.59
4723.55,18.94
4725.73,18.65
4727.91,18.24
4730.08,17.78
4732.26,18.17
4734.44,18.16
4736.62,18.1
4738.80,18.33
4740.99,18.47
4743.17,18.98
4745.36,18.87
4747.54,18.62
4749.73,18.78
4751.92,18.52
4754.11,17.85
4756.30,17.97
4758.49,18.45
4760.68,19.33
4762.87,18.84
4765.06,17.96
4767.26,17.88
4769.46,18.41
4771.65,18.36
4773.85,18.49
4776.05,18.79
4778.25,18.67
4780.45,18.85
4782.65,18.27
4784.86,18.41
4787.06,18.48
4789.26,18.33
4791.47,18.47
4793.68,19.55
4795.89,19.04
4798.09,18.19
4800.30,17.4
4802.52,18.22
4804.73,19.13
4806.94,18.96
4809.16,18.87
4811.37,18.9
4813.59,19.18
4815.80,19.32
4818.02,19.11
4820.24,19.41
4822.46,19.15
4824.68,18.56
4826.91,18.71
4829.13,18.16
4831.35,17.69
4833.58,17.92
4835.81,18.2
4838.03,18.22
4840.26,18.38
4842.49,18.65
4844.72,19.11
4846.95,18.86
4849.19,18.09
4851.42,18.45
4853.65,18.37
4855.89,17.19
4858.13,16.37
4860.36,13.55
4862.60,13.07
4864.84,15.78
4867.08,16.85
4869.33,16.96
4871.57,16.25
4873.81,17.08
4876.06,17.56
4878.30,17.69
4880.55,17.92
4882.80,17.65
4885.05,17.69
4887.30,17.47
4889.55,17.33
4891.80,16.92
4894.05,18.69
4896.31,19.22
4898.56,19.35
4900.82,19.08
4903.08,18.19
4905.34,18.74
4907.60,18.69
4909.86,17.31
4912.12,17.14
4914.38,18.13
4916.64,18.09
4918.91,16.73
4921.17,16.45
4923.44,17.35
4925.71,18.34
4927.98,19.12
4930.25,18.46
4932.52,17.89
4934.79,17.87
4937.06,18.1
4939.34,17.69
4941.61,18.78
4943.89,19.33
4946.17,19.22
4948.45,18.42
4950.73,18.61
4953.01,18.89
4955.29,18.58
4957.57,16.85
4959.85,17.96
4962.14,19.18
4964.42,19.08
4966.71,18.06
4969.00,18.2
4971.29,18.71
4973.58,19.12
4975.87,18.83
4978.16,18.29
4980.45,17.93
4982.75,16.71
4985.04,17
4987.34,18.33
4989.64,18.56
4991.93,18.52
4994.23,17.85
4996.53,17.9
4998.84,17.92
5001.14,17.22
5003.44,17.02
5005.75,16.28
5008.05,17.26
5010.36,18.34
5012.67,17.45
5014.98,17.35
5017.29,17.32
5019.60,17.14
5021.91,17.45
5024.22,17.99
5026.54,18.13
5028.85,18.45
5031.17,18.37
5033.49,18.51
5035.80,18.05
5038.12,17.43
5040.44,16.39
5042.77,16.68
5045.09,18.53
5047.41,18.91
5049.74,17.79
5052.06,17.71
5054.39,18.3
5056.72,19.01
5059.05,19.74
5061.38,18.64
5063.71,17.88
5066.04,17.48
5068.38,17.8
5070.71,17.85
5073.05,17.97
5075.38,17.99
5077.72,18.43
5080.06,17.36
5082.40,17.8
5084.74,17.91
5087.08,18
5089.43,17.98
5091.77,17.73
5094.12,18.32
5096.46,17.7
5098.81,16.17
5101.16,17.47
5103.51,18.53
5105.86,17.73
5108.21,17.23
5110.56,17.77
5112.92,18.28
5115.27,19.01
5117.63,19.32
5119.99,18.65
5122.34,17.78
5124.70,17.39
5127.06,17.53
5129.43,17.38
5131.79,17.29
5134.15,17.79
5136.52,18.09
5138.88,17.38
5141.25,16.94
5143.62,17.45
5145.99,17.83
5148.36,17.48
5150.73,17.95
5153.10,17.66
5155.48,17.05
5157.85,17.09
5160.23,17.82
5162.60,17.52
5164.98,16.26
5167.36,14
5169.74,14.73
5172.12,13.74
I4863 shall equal 0.19 mag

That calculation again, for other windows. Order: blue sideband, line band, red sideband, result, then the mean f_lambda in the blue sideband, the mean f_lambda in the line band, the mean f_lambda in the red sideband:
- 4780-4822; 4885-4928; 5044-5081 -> 0.03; 18.7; 18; 18.2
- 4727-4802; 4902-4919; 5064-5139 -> 0.01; 18.4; 17.9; 17.9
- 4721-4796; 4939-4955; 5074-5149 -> -0.04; 18.5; 18.7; 17.8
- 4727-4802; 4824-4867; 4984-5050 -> 0.04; 18.4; 17.5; 17.7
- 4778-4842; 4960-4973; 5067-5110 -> -0.03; 18.6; 18.6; 17.8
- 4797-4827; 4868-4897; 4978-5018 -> 0.05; 18.8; 17.5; 17.6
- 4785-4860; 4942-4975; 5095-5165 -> -0.03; 18.5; 18.6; 17.7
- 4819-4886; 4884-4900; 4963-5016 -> -0.03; 17.6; 18.1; 17.9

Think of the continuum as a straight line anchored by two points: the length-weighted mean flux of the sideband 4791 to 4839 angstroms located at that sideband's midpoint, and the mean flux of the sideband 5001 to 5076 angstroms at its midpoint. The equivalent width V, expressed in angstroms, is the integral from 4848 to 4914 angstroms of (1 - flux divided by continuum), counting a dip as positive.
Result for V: 3.6 angstroms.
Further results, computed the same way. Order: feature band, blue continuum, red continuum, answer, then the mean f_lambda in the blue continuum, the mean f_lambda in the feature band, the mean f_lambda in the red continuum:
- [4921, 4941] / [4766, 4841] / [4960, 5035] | 0.17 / 18.6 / 18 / 18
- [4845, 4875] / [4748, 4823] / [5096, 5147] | 2.75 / 18.6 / 16.7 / 17.8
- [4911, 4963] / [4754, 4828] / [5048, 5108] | 0.47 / 18.6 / 18.1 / 18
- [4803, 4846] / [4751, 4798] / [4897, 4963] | -0.67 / 18.5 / 18.7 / 18.2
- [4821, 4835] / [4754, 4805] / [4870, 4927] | -0.14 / 18.5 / 18.4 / 17.8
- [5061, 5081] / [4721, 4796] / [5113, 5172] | -0.41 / 18.5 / 17.9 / 17.3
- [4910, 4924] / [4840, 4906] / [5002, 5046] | 0.19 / 17.5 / 17.3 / 17.6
